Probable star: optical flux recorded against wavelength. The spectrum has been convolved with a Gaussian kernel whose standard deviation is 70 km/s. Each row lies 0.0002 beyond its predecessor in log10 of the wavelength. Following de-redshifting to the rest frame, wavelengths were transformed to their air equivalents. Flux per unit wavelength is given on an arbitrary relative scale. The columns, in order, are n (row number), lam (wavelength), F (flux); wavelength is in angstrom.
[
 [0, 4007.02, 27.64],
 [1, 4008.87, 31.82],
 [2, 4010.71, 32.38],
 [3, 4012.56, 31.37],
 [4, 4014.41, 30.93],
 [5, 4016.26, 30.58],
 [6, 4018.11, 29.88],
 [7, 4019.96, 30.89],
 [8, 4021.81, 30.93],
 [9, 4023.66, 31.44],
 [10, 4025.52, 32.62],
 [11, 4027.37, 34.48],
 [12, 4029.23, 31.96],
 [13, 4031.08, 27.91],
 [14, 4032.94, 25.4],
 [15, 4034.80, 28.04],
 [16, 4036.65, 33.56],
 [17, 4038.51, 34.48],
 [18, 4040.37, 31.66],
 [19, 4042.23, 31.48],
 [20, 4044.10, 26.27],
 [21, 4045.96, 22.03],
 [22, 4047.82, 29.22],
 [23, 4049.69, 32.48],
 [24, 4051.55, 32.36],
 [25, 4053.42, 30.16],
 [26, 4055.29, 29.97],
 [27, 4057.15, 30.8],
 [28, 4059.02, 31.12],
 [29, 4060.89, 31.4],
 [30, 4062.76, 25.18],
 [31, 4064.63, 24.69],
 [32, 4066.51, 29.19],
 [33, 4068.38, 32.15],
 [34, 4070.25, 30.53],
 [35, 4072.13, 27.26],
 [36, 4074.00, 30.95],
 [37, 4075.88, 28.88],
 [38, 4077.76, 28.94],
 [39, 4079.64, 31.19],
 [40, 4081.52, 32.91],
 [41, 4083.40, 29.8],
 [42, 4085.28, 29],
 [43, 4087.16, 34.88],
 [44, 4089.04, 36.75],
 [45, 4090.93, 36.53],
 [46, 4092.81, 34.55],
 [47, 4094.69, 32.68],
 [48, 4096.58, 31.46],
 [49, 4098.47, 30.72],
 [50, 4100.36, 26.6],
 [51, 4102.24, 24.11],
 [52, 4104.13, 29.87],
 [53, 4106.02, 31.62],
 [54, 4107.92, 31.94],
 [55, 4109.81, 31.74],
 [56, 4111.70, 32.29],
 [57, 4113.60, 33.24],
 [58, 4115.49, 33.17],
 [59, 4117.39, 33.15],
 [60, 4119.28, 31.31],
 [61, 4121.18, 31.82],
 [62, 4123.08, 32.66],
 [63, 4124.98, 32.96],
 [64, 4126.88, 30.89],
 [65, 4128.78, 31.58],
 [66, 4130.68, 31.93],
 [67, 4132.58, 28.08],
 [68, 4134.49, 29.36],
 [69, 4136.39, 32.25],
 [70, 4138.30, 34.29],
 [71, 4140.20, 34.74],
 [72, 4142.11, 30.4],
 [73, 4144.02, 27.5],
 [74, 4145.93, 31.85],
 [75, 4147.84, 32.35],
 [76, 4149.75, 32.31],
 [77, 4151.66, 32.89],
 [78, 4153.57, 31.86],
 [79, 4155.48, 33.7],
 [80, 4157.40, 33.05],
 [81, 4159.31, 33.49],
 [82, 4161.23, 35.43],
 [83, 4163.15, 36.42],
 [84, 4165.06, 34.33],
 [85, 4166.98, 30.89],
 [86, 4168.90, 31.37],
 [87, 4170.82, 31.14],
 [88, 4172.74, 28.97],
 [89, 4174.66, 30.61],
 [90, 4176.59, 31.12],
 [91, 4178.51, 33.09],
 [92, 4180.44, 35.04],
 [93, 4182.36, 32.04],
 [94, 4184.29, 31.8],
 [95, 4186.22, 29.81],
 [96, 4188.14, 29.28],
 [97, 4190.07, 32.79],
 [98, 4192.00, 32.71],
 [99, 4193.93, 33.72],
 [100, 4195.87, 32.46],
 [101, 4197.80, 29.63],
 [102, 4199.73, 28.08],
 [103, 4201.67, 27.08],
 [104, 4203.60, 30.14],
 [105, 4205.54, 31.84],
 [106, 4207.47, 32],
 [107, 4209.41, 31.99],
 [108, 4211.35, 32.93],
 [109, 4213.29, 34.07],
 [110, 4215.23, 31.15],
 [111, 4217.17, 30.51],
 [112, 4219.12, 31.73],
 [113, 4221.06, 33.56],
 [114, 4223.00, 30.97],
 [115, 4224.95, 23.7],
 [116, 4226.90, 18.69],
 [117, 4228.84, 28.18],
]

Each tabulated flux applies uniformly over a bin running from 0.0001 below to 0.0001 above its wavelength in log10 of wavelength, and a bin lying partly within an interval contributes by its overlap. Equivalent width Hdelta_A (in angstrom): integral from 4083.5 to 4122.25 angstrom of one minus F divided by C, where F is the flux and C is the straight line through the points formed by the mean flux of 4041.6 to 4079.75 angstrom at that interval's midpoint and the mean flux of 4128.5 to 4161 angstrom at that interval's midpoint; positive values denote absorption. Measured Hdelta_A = -1.5 angstrom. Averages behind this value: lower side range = 29.3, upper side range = 31.9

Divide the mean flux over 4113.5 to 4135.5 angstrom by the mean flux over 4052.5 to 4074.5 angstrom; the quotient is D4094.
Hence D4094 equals 1.07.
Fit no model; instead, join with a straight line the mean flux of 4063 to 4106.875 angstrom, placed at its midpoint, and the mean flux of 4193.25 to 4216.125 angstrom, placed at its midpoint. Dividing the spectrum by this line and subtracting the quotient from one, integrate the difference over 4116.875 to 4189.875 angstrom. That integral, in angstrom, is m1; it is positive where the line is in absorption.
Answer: -2.5 angstrom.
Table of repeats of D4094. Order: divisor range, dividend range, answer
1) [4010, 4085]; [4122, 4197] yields 1.06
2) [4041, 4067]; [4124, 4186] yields 1.10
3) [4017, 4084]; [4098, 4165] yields 1.06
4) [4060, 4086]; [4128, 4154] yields 1.07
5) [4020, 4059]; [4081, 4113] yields 1.04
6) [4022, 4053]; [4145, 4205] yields 1.05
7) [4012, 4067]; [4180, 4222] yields 1.05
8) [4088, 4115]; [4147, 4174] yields 1.03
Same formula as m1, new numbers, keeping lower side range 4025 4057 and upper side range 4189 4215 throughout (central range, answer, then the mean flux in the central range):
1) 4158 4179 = -0.8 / 32.4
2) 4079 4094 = -1.3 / 33.3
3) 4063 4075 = 0.6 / 28.9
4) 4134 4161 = -1.1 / 32.3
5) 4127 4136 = 0.1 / 30.4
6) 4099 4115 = 0.2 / 30.3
